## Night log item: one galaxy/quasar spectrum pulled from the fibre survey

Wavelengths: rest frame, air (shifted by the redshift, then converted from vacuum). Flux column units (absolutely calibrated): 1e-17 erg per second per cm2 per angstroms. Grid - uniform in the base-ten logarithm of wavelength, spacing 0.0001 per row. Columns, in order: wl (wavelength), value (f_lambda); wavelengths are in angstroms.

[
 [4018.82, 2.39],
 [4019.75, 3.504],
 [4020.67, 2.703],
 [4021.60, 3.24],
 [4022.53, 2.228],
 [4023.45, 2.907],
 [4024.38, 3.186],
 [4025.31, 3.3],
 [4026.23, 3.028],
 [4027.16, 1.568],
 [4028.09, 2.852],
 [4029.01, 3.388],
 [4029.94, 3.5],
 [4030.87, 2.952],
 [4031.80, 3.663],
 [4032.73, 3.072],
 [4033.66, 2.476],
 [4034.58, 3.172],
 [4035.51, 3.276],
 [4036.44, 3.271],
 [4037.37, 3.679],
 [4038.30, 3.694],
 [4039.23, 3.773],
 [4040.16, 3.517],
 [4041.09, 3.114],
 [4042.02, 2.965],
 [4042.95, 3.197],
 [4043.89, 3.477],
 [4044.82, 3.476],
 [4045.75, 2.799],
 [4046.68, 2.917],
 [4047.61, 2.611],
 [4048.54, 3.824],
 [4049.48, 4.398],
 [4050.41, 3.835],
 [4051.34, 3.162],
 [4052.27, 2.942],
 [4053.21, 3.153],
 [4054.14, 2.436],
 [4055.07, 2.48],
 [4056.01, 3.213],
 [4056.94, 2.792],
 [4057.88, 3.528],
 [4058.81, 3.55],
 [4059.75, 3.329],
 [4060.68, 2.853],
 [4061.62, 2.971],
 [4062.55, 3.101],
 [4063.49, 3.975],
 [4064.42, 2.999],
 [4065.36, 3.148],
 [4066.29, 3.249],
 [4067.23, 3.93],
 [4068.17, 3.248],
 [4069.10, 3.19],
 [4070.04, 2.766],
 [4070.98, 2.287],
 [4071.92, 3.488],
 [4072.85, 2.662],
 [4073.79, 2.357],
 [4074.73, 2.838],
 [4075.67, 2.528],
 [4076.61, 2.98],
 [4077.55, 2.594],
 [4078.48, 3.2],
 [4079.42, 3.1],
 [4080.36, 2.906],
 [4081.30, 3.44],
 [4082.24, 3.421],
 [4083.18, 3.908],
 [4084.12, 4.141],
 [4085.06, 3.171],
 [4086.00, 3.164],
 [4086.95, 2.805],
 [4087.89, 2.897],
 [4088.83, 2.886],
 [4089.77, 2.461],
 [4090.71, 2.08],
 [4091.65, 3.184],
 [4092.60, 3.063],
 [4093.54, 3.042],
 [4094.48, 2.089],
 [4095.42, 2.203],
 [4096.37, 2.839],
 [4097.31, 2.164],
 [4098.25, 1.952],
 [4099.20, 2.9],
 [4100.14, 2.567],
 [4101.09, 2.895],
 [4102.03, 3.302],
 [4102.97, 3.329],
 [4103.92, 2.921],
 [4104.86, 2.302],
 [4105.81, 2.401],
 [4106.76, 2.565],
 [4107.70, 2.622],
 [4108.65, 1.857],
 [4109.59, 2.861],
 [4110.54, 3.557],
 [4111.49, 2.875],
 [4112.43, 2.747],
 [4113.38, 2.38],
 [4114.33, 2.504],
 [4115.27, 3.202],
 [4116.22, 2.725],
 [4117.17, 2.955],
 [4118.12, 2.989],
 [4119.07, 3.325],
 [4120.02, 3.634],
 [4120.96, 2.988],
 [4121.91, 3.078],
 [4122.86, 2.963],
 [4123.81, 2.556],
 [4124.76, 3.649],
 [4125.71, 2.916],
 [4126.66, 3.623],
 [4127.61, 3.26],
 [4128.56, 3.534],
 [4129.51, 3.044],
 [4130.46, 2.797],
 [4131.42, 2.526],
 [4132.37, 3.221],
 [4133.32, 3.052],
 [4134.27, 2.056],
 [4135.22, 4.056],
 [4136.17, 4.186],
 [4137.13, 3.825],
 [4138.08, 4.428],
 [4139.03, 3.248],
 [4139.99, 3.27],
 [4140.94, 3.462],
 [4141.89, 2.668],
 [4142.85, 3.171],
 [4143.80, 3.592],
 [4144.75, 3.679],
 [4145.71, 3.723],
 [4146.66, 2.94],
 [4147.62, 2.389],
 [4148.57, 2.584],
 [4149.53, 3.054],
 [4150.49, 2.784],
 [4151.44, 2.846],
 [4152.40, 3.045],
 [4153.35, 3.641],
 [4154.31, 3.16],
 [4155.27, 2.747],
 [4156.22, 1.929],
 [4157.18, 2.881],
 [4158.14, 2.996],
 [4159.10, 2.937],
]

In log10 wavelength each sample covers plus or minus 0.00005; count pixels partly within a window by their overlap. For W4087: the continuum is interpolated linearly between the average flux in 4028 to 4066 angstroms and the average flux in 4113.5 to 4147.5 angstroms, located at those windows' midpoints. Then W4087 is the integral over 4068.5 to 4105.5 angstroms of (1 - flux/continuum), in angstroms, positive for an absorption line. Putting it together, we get 4.0 angstroms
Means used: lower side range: 3.24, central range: 2.87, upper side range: 3.21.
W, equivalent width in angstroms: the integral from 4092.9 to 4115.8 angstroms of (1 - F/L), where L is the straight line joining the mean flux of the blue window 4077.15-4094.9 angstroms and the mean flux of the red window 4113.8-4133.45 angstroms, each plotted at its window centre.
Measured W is 2.8 angstroms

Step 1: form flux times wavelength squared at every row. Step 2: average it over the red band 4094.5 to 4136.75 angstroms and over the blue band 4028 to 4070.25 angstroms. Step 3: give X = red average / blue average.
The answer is 0.9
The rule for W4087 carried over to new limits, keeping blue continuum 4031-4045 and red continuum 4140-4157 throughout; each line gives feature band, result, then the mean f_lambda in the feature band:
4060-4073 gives 0.4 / 3.15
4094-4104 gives 1.6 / 2.64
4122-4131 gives -0.2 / 3.14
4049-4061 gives 0.2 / 3.21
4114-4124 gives 0.3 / 3.01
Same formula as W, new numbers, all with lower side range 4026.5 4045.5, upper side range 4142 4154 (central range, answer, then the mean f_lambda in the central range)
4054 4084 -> 0.7 angstroms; 3.1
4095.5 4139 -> 2.1 angstroms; 2.98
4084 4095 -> 1.0 angstroms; 2.87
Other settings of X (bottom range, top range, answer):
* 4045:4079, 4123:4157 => 1.06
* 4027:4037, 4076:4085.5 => 1.09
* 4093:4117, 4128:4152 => 1.22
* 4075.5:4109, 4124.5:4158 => 1.14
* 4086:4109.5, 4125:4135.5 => 1.18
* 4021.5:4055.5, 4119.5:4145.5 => 1.09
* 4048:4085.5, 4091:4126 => 0.90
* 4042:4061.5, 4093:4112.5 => 0.86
